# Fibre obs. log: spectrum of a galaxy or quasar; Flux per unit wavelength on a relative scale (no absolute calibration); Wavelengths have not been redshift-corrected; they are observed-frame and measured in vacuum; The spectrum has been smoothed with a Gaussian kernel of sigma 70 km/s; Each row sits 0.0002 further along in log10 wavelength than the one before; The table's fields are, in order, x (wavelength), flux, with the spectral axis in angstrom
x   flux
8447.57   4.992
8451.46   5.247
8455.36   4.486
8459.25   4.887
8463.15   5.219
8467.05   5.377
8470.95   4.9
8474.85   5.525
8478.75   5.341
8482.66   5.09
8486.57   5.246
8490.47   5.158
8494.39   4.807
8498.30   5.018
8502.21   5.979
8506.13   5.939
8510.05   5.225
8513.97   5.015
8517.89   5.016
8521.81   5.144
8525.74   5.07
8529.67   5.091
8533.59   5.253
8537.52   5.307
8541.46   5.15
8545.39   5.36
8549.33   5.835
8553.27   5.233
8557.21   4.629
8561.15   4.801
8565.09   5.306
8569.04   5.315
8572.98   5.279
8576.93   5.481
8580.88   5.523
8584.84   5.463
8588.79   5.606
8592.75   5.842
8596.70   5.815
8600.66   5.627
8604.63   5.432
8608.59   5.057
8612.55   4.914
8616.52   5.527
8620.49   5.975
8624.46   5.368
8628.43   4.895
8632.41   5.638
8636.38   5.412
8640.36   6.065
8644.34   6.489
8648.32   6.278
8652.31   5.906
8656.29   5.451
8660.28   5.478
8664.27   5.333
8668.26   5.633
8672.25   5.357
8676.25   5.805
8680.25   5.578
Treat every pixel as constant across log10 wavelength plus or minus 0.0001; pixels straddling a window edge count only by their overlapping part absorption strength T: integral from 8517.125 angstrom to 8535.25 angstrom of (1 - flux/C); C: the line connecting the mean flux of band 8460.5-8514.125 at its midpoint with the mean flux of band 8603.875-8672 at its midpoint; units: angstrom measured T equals 0.8 angstrom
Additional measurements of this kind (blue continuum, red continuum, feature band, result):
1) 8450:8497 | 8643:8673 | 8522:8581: 1.56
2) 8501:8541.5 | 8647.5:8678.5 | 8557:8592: 0.61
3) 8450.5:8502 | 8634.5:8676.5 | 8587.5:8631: 0.96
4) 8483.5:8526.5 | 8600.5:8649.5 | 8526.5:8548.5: 0.32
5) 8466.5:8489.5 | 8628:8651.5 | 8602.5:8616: 1.32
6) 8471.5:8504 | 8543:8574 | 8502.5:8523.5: -0.34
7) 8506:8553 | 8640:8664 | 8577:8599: -0.30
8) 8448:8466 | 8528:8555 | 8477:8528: -0.68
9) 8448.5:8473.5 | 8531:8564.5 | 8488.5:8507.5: -0.97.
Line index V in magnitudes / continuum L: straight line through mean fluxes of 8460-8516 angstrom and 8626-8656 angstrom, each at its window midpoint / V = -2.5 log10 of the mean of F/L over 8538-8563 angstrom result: 0.06 mag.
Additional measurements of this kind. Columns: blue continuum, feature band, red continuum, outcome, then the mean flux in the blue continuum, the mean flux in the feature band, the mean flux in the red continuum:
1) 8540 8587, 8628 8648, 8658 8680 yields -0.07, 5.28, 5.81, 5.52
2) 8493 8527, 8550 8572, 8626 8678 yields 0.06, 5.26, 5.11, 5.67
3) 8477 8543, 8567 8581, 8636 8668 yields 0.02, 5.23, 5.38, 5.81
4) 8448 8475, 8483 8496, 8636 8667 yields 0.02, 5.06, 5.08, 5.82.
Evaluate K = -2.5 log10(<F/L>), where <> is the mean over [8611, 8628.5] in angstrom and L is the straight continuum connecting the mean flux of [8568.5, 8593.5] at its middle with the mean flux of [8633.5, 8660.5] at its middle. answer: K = 0.065 mag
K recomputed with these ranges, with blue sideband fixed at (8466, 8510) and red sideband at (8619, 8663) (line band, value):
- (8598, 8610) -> 0.040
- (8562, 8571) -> 0.054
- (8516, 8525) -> 0.065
